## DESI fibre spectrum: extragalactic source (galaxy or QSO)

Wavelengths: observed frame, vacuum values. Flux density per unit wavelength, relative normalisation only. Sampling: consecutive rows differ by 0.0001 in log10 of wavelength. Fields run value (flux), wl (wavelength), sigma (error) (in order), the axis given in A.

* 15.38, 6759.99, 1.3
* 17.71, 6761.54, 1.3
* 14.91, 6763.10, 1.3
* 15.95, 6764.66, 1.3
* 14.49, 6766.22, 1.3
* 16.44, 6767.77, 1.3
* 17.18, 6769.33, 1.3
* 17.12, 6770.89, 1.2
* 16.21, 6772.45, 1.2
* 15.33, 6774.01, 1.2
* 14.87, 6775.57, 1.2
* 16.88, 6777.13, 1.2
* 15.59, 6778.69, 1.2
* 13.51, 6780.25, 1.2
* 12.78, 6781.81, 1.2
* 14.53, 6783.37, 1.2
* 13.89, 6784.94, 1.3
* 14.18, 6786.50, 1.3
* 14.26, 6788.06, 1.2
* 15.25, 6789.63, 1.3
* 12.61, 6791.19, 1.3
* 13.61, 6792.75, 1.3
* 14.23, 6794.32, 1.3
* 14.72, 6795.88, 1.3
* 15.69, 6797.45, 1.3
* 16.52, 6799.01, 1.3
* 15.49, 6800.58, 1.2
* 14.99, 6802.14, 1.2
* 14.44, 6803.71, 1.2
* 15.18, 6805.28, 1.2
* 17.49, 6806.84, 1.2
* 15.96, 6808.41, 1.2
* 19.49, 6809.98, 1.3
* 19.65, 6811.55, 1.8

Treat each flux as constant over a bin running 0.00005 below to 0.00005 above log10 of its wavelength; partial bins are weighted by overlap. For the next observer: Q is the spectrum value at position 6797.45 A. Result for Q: 15.69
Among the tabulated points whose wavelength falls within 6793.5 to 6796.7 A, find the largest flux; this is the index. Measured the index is 14.72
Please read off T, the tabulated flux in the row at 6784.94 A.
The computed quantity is 13.89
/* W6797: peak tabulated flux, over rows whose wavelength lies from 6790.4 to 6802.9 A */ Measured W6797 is 16.52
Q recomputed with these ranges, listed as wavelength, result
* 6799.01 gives 16.52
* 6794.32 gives 14.23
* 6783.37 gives 14.53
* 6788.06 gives 14.26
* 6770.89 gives 17.12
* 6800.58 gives 15.49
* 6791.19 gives 12.61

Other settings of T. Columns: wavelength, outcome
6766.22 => 14.49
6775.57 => 14.87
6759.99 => 15.38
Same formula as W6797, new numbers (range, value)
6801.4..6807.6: 17.49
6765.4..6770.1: 17.18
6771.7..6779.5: 16.88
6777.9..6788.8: 15.59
